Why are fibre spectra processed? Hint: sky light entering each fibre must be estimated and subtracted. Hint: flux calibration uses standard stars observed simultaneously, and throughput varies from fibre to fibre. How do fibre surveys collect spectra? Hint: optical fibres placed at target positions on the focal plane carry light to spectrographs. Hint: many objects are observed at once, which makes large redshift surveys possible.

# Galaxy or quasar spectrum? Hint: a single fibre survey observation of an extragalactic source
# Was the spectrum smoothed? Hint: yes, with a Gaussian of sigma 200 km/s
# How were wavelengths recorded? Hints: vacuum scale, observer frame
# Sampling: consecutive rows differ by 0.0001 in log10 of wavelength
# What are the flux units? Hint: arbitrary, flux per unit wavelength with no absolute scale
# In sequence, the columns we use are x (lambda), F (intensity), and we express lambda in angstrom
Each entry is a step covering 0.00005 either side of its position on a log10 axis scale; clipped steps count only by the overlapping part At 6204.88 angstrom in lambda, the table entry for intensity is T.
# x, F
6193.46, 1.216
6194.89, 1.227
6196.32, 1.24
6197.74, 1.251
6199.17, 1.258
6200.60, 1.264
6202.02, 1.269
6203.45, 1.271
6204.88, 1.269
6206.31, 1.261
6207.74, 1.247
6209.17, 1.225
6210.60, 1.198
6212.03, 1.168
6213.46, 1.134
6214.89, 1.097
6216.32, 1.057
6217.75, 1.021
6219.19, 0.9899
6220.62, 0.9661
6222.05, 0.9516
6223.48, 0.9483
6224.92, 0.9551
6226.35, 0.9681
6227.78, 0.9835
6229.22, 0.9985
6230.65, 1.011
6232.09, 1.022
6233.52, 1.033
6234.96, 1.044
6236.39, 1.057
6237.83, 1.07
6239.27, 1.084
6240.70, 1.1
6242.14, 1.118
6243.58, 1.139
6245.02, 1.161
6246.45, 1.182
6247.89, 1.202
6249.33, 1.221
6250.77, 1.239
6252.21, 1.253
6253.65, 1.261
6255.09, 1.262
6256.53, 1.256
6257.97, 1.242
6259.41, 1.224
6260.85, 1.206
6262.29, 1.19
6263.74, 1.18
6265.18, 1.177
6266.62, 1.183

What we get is 1.269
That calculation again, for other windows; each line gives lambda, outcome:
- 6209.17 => 1.225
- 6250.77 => 1.239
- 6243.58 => 1.139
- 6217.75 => 1.021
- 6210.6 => 1.198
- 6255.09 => 1.262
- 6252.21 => 1.253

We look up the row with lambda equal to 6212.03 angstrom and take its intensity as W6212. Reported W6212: 1.168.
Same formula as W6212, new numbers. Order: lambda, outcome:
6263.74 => 1.18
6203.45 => 1.271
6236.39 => 1.057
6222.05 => 0.9516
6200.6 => 1.264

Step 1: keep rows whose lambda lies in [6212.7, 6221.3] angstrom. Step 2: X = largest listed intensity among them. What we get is 1.134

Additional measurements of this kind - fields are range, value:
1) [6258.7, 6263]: 1.224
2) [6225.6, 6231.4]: 1.011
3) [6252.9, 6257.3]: 1.262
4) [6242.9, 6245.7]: 1.161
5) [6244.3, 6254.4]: 1.261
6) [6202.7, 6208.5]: 1.271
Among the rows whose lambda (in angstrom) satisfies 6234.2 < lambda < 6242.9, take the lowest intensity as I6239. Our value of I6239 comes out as 1.044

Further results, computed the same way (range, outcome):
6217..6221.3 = 0.9661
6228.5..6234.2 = 0.9985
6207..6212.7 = 1.168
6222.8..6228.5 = 0.9483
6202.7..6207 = 1.261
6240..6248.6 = 1.1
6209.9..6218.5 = 1.021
